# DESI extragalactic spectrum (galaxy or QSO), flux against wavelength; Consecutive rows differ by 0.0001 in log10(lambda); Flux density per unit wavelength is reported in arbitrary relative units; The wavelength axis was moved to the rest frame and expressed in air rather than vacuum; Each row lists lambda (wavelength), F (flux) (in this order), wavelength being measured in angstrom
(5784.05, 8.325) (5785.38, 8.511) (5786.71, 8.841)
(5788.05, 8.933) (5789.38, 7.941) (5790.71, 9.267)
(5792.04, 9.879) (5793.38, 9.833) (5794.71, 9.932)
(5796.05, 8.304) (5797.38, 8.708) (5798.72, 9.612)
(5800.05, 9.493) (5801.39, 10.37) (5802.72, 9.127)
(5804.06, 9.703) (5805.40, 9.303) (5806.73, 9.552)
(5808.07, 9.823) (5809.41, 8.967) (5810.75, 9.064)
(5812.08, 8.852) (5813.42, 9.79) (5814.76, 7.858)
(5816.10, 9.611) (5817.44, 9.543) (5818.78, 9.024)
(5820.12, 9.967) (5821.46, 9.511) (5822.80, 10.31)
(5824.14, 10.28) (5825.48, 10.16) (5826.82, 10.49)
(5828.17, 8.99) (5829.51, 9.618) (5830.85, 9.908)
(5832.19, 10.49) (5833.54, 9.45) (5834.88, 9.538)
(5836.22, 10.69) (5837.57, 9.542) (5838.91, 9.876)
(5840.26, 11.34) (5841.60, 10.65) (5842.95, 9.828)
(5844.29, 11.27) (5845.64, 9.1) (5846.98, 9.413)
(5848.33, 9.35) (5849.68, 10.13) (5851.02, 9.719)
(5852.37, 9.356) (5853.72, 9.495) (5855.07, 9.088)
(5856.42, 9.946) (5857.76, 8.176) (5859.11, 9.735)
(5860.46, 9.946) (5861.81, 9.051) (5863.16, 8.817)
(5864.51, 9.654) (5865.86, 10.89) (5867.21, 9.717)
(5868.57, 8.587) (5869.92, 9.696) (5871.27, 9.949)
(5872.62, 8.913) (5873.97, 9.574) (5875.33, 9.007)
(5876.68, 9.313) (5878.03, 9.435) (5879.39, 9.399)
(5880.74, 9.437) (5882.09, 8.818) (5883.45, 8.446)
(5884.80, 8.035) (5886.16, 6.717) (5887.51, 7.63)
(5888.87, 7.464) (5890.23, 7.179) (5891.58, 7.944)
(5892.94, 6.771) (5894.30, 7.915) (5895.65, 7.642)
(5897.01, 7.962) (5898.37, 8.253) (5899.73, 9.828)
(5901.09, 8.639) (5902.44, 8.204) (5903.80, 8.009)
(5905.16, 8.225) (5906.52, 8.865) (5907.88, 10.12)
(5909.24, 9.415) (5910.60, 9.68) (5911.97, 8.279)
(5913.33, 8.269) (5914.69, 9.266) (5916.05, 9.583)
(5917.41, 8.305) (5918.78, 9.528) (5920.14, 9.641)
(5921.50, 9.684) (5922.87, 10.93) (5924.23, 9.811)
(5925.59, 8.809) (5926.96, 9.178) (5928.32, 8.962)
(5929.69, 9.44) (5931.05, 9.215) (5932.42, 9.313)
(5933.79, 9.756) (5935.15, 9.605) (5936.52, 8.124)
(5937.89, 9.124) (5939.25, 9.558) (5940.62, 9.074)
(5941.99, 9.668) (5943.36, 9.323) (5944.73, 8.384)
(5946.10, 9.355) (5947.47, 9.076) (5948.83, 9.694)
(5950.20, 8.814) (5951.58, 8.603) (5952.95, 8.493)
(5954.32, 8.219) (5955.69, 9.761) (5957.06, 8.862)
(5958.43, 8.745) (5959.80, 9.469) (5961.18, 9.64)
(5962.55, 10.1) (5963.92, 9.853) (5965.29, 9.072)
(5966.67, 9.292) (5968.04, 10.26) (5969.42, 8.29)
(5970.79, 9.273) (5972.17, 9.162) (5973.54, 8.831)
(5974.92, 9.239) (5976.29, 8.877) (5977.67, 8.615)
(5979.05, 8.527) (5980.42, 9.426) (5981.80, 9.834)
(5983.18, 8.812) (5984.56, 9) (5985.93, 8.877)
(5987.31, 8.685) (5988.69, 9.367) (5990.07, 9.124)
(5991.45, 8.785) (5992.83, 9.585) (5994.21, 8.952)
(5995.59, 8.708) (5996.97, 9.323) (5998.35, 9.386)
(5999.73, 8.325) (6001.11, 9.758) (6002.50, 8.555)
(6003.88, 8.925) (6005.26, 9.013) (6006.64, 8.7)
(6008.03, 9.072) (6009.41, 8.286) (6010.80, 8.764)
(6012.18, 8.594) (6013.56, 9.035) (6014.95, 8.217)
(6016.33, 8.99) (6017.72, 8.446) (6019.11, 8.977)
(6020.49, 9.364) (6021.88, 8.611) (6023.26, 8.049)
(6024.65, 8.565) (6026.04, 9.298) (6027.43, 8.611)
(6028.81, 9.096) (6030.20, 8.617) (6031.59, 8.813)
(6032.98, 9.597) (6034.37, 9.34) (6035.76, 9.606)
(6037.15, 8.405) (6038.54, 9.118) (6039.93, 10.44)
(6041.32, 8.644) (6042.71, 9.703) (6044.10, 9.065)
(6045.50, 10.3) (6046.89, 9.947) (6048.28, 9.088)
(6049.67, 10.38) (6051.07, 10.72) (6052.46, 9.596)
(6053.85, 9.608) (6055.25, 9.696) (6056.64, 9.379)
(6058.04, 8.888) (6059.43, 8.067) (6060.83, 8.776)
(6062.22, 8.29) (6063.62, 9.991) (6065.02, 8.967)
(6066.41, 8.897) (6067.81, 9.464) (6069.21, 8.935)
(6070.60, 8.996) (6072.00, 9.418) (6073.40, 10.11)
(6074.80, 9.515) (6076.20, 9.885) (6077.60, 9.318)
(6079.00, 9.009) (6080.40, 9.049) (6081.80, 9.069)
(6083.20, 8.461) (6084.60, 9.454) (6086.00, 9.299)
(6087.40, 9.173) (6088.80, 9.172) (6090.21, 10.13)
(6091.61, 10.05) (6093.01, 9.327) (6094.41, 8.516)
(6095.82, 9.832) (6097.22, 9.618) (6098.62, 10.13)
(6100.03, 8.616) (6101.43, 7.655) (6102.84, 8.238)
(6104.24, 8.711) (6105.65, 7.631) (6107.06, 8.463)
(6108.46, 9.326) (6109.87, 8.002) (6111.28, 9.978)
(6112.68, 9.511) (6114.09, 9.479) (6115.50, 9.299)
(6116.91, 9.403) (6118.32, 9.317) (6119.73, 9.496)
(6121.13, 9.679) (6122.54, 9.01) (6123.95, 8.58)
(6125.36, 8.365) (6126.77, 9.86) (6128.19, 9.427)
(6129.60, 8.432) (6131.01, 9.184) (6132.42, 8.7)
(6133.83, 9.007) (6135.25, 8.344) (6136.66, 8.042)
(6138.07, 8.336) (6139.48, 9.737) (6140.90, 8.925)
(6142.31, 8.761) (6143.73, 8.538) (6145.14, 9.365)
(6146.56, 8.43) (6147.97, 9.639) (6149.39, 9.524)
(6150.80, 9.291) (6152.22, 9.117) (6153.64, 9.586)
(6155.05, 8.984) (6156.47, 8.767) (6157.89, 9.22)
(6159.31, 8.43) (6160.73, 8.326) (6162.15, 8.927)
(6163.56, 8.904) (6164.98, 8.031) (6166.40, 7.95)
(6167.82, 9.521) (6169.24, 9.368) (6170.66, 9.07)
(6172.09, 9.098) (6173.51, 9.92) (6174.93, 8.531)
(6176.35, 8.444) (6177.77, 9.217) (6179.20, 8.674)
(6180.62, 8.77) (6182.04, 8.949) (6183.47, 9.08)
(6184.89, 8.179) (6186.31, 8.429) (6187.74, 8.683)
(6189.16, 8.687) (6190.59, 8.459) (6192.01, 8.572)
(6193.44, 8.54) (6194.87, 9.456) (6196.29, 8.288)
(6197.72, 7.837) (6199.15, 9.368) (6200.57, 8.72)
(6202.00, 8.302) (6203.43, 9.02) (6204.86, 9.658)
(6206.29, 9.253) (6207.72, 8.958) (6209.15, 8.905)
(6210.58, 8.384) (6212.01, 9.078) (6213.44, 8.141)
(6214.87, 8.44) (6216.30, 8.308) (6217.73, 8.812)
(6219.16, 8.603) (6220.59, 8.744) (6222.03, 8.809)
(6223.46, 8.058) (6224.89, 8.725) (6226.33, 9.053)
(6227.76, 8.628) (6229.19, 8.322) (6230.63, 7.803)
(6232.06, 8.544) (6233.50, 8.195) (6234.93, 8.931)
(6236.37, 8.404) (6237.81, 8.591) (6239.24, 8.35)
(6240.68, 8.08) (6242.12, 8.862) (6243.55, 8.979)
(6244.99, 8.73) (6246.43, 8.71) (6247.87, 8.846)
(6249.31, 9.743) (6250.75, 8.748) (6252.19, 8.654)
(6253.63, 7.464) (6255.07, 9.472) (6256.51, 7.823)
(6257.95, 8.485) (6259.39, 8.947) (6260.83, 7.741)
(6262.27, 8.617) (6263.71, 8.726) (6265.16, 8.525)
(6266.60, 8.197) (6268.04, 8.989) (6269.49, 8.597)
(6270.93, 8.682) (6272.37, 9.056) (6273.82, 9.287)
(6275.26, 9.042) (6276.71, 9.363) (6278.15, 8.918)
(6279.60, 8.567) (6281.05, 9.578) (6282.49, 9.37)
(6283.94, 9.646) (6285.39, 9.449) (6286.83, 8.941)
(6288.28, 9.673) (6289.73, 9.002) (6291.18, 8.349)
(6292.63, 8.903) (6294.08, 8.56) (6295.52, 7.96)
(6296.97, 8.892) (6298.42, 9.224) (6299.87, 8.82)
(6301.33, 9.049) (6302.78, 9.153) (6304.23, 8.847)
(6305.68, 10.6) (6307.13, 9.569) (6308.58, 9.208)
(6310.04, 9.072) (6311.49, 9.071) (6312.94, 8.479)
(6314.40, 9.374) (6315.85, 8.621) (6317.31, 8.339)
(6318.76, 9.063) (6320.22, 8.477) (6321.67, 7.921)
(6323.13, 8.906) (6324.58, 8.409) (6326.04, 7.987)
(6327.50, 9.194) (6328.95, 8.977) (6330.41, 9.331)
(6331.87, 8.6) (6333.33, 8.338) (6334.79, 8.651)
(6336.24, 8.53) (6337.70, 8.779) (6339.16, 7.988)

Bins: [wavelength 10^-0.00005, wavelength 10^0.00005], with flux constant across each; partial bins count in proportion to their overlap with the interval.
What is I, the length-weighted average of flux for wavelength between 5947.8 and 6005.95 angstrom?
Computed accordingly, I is 9.1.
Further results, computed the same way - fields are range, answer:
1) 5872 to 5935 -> 8.81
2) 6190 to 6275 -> 8.65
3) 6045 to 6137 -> 9.19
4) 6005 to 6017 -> 8.73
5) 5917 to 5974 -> 9.25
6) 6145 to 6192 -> 8.89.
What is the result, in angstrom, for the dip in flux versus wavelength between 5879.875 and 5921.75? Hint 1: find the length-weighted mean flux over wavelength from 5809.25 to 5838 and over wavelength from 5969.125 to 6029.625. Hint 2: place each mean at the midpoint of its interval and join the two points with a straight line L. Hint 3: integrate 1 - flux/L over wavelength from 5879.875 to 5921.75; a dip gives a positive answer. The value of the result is 3.7 angstrom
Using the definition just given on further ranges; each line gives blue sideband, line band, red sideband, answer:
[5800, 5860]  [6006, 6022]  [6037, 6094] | 1.14 angstrom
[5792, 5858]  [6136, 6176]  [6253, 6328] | 0.63 angstrom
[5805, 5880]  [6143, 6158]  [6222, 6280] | -0.42 angstrom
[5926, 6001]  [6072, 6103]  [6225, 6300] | -1.04 angstrom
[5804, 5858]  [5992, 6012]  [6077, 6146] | 0.75 angstrom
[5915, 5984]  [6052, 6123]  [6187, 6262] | -1.96 angstrom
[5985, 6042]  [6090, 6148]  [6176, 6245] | -1.46 angstrom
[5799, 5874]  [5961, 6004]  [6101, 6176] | 0.78 angstrom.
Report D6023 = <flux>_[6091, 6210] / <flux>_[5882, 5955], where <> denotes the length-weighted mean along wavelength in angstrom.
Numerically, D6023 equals 1.02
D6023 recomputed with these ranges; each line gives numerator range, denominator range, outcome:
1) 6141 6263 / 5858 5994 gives 0.97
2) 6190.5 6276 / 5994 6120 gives 0.95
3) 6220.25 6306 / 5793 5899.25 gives 0.94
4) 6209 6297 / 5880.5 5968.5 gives 0.98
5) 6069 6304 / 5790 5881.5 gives 0.93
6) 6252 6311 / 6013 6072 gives 0.97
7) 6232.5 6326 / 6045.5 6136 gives 0.96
